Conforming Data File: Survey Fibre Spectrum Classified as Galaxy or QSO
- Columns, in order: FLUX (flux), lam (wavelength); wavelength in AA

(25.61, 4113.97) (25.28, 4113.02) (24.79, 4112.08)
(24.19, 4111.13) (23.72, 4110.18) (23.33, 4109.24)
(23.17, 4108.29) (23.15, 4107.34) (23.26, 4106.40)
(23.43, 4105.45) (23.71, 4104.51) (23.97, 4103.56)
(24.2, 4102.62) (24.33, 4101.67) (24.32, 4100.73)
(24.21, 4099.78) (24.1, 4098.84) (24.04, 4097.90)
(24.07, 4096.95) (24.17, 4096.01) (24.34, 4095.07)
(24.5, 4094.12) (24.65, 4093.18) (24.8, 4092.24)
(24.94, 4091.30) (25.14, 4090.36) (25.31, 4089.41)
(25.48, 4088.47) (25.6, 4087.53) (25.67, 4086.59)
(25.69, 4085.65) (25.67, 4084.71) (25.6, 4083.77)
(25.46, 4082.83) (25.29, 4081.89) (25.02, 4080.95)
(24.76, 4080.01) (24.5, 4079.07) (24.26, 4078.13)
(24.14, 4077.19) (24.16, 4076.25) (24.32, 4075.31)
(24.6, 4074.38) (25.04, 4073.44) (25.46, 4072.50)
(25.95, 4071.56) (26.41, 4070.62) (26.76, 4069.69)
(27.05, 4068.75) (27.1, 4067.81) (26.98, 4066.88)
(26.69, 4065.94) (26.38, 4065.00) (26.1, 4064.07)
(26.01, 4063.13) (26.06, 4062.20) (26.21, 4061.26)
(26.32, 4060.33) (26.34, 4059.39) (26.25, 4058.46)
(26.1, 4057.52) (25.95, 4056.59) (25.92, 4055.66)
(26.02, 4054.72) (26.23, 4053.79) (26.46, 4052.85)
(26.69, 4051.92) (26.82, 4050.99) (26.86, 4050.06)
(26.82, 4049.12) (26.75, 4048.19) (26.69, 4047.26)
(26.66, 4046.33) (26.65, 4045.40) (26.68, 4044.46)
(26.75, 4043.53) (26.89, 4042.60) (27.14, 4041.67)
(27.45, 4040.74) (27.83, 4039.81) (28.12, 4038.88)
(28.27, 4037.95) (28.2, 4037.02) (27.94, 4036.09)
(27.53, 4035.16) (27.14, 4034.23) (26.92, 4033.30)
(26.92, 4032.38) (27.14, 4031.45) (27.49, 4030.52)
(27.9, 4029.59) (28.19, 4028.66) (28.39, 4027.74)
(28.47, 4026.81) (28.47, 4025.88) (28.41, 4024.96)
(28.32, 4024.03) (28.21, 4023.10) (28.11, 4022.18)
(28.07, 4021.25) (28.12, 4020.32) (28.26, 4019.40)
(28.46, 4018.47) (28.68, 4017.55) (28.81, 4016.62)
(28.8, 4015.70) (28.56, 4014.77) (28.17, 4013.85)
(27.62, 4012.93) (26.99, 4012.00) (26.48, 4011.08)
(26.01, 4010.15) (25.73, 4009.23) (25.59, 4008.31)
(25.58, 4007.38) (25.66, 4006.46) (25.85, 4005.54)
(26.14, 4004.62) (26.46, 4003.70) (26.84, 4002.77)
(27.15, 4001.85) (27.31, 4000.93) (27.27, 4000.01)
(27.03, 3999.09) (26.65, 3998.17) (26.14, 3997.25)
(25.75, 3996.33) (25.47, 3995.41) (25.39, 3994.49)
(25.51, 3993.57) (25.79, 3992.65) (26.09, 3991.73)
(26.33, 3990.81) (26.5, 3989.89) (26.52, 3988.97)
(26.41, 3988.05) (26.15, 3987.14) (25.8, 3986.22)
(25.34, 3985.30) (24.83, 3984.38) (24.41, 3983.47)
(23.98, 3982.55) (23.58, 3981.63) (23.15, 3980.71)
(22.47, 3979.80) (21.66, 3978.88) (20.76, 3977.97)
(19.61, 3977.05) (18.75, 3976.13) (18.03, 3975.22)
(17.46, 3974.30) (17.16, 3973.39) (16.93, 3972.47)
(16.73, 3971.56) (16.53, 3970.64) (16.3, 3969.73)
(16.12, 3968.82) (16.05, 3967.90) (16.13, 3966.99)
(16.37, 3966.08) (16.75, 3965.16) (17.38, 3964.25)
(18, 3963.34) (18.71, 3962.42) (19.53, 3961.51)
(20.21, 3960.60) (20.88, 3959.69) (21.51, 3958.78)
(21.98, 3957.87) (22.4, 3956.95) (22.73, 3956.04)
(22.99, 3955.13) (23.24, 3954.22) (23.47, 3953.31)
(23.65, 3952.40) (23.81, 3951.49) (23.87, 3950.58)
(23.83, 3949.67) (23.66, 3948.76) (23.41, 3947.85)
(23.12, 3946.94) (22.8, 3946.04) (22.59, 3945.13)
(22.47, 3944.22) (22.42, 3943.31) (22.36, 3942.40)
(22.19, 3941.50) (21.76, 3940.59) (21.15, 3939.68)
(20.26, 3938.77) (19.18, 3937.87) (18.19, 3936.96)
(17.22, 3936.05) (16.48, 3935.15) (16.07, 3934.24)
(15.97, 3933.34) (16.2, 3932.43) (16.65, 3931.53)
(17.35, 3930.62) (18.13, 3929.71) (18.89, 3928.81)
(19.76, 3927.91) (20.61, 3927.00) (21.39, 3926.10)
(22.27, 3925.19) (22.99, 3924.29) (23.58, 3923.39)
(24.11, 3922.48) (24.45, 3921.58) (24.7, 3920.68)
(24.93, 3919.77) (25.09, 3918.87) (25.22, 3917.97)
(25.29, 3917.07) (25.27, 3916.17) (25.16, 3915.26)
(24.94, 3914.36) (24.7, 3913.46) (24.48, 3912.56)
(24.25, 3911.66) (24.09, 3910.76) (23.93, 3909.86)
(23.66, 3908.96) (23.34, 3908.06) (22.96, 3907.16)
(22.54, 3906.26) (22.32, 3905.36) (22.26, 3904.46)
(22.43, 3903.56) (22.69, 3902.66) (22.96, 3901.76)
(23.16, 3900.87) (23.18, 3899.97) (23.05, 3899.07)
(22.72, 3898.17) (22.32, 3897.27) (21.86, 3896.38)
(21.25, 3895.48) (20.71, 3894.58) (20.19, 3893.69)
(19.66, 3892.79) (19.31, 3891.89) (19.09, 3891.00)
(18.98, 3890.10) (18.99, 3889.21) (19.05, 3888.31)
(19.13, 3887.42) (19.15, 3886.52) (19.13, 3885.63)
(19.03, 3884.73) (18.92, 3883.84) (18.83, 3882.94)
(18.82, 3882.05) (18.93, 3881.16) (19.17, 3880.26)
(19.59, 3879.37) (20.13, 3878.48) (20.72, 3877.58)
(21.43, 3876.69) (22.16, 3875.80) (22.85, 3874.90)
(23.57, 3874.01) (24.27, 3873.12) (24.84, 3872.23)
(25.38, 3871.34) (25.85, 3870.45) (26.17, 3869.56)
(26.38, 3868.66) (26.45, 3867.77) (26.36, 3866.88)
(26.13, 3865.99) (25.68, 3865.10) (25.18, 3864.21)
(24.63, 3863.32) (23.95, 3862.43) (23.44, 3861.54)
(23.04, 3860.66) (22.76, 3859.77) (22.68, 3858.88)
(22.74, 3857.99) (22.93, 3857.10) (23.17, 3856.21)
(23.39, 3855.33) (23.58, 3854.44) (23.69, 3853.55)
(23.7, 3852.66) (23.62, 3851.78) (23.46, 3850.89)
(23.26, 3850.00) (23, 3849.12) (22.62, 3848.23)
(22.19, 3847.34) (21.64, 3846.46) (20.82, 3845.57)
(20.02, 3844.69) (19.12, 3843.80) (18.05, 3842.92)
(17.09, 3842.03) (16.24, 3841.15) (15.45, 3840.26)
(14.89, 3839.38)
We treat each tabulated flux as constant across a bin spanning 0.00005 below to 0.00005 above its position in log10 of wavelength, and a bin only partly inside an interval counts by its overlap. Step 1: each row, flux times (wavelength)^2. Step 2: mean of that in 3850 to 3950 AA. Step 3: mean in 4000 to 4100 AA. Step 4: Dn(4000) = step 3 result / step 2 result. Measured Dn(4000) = 1.29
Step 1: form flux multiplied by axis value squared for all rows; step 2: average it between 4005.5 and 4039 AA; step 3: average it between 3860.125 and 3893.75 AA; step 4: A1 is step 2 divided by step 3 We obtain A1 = 1.4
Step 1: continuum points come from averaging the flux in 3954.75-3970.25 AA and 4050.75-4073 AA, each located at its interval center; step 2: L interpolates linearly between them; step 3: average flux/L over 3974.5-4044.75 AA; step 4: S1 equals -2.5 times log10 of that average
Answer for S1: -0.17 mag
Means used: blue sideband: 19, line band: 26.3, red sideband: 26.3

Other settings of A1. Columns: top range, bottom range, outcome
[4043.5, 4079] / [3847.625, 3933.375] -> 1.27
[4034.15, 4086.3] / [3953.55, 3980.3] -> 1.44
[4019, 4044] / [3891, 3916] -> 1.31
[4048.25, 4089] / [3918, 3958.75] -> 1.28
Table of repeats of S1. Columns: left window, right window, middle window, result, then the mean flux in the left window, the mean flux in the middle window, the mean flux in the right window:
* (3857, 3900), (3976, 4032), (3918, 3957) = 0.12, 22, 21.5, 26.3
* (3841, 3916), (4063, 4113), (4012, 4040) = -0.16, 22.3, 28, 24.9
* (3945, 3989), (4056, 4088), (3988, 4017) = -0.17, 21.1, 26.6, 25.7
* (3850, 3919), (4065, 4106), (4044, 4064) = -0.07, 22.7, 26.4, 25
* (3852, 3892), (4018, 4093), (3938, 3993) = 0.14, 22.3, 21.6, 26.5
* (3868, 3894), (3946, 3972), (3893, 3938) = -0.06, 21.1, 21.9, 20.4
